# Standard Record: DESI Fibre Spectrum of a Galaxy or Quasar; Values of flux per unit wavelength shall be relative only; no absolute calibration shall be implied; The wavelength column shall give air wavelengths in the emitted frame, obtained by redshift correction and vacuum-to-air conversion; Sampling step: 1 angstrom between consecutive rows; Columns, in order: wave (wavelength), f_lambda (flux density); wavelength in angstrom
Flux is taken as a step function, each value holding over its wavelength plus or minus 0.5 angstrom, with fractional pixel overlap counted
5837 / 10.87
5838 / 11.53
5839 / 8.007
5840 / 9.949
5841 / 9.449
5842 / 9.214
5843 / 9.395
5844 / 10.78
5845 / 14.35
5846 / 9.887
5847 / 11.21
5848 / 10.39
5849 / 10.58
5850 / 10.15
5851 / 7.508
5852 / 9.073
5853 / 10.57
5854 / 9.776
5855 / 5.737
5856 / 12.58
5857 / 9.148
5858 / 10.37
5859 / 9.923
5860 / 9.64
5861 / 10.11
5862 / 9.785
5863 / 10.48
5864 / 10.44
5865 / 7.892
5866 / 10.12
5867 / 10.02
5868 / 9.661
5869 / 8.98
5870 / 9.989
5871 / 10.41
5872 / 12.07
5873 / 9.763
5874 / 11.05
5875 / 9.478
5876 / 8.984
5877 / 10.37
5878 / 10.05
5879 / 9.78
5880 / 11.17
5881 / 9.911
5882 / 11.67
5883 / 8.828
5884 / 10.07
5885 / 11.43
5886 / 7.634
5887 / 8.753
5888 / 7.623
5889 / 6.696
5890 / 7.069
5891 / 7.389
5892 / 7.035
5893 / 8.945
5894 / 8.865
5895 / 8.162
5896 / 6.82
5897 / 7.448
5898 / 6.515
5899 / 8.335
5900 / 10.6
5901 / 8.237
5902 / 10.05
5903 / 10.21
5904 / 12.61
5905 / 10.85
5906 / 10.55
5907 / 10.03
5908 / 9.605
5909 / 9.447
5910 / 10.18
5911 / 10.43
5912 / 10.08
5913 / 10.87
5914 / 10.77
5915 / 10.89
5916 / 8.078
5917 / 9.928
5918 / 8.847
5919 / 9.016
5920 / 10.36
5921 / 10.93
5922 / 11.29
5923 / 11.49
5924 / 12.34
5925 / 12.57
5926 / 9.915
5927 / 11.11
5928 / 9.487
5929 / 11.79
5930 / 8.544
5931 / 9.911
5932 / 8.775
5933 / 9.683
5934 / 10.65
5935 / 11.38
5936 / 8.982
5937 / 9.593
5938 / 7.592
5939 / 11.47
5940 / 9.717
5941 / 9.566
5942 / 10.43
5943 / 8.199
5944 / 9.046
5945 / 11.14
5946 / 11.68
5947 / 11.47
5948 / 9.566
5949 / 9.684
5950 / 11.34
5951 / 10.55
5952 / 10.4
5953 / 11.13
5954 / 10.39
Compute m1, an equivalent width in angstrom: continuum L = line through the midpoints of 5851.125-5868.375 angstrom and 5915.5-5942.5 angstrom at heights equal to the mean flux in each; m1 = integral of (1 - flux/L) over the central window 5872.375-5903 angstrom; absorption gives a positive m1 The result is 2.7 angstrom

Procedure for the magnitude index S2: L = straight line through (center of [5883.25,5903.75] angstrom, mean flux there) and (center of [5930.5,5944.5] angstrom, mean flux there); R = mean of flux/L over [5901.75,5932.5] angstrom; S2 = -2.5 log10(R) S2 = -0.14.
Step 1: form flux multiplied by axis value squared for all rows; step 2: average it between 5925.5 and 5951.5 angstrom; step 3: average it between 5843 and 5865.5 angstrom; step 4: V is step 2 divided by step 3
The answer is 1.0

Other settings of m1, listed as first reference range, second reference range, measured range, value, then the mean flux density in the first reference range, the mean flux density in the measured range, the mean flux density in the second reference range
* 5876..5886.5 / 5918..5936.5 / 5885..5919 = 3.7 angstrom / 10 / 9.11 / 10.4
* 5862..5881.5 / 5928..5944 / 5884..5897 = 2.4 angstrom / 10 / 8.09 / 9.72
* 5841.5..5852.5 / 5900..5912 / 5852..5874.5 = 0.7 angstrom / 10.2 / 9.91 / 10.2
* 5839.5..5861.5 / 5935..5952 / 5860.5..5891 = 1.1 angstrom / 9.99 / 9.64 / 10.1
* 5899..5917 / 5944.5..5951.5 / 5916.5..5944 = 1.0 angstrom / 10.1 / 10.1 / 10.8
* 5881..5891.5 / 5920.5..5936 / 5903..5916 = -0.9 angstrom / 8.77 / 10.4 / 10.6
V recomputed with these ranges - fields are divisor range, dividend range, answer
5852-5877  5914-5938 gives 1.06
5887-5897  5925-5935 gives 1.34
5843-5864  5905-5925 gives 1.05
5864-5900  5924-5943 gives 1.12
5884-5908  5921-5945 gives 1.17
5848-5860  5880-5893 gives 0.92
